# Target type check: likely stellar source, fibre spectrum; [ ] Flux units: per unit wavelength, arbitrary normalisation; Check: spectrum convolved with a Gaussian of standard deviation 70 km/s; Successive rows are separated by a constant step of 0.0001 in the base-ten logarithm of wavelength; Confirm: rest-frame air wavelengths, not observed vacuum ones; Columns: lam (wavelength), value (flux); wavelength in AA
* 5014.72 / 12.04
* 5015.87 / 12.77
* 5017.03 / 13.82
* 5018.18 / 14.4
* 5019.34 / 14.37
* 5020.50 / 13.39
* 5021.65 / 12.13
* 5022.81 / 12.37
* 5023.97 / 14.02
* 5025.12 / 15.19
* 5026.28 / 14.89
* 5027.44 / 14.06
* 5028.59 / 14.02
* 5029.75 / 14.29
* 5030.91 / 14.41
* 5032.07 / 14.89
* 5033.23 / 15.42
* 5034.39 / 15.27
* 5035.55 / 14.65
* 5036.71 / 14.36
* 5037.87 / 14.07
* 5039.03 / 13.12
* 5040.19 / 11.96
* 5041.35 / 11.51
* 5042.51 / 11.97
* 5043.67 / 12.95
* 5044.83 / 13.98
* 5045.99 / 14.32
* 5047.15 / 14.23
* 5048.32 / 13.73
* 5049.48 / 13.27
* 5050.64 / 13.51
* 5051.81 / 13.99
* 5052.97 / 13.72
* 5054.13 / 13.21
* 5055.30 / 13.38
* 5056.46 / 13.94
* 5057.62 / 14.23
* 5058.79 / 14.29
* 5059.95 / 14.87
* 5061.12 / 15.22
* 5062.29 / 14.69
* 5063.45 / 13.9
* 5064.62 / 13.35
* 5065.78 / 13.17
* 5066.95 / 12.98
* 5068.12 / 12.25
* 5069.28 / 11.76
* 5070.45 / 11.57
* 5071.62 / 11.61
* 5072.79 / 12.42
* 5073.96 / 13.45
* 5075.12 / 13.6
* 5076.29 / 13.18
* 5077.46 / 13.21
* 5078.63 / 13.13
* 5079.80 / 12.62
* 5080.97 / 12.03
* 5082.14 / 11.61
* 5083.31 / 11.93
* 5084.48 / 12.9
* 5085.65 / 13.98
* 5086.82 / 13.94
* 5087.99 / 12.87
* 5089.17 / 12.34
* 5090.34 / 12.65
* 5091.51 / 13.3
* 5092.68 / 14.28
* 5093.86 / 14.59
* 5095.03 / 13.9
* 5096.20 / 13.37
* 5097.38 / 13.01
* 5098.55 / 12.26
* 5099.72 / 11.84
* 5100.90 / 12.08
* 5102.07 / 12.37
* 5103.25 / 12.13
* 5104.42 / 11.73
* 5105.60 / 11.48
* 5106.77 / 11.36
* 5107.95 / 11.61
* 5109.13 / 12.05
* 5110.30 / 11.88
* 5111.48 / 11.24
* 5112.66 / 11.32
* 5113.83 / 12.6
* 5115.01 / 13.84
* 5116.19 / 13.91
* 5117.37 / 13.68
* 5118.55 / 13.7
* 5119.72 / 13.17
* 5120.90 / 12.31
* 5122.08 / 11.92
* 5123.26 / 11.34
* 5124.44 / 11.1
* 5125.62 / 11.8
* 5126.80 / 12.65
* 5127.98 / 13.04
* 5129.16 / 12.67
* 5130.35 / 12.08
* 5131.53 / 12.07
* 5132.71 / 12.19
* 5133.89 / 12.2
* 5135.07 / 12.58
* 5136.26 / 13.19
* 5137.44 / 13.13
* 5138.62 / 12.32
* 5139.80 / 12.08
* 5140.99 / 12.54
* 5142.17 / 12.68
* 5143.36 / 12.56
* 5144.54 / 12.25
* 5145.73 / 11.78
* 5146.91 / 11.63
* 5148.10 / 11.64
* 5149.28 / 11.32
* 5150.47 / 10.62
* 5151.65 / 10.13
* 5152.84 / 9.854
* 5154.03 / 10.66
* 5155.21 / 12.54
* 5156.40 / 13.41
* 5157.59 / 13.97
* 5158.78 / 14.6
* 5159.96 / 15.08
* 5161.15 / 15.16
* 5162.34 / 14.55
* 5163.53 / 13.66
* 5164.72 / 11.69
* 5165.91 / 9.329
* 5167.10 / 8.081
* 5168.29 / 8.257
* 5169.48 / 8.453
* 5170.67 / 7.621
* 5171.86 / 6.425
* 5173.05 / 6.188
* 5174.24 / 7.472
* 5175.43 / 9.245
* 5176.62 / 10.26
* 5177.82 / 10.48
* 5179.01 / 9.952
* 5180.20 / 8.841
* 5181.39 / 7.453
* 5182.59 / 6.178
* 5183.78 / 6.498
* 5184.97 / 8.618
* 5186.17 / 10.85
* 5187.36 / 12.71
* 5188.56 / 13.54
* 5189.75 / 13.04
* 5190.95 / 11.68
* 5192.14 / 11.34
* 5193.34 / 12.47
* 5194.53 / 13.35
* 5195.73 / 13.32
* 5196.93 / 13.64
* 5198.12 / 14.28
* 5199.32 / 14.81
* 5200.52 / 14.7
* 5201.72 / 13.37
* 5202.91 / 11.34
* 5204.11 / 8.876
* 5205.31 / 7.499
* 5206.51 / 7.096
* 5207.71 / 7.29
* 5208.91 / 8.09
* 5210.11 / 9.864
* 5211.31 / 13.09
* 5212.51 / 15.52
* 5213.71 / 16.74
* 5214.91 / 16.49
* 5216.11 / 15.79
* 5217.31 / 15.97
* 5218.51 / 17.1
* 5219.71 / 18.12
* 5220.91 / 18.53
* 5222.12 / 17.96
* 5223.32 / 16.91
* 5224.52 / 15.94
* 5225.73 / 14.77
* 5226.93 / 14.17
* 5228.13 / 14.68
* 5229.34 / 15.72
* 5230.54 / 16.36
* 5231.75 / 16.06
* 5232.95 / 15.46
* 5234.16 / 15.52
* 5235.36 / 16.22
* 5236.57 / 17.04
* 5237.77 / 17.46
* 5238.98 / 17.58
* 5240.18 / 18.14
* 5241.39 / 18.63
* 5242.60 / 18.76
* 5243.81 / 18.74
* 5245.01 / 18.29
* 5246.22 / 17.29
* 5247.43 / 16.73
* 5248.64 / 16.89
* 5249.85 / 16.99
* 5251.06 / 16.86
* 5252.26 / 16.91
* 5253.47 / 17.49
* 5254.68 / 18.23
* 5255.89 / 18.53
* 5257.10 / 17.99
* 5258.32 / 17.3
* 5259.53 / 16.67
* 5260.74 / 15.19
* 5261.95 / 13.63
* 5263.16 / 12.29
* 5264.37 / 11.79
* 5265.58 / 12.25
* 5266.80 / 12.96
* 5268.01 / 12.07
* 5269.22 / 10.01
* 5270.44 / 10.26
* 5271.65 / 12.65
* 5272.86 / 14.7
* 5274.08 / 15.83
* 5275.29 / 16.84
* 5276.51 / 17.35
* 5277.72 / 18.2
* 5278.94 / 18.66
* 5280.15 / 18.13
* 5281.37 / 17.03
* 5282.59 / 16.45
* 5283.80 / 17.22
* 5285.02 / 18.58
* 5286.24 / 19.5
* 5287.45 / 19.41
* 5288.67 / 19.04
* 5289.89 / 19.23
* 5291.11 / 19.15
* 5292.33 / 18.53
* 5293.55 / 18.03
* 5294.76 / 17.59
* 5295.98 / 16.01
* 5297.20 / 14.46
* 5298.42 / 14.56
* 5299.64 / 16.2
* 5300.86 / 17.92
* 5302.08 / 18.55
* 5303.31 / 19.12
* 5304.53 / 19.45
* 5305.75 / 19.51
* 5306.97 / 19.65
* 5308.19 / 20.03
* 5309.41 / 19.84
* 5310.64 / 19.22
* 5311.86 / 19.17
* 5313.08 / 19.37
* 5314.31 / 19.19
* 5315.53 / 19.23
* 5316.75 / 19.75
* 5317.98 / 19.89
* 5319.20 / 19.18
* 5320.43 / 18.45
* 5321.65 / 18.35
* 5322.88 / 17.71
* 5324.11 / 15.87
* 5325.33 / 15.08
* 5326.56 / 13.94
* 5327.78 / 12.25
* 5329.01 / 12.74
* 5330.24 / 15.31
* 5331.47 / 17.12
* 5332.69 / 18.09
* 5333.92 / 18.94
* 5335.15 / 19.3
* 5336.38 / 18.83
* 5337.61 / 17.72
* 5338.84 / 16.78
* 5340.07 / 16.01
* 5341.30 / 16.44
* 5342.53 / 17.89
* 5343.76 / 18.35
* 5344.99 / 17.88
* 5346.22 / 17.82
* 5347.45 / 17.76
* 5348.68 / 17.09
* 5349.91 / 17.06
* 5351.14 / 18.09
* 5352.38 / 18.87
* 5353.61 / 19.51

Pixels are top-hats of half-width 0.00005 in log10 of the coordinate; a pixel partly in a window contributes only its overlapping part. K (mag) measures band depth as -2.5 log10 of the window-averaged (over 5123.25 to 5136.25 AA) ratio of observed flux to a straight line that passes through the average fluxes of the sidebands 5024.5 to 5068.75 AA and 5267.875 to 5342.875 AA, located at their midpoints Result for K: 0.22 mag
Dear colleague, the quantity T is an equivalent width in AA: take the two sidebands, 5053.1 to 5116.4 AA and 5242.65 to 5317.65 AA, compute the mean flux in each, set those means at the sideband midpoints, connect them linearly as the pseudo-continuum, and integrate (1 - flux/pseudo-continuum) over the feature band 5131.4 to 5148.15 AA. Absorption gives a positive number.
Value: 2.0 AA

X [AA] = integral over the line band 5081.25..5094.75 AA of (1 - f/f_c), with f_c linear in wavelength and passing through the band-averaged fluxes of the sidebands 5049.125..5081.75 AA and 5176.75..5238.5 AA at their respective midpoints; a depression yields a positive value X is 0.16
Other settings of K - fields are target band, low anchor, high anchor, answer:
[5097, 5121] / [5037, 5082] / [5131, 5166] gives 0.04 mag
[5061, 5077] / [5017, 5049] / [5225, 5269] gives 0.10 mag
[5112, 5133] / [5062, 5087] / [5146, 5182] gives -0.08 mag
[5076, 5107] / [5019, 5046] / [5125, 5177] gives -0.01 mag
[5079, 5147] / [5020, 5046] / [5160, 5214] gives -0.03 mag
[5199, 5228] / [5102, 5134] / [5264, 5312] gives 0.09 mag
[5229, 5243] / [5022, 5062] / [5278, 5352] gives -0.02 mag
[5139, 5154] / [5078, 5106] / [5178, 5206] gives 0.03 mag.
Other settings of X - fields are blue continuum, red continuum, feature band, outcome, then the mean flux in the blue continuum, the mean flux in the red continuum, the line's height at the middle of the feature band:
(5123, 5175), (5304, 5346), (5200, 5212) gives 3.0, 11.5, 17.8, 13.6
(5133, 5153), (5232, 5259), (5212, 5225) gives -0.7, 12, 17.4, 16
